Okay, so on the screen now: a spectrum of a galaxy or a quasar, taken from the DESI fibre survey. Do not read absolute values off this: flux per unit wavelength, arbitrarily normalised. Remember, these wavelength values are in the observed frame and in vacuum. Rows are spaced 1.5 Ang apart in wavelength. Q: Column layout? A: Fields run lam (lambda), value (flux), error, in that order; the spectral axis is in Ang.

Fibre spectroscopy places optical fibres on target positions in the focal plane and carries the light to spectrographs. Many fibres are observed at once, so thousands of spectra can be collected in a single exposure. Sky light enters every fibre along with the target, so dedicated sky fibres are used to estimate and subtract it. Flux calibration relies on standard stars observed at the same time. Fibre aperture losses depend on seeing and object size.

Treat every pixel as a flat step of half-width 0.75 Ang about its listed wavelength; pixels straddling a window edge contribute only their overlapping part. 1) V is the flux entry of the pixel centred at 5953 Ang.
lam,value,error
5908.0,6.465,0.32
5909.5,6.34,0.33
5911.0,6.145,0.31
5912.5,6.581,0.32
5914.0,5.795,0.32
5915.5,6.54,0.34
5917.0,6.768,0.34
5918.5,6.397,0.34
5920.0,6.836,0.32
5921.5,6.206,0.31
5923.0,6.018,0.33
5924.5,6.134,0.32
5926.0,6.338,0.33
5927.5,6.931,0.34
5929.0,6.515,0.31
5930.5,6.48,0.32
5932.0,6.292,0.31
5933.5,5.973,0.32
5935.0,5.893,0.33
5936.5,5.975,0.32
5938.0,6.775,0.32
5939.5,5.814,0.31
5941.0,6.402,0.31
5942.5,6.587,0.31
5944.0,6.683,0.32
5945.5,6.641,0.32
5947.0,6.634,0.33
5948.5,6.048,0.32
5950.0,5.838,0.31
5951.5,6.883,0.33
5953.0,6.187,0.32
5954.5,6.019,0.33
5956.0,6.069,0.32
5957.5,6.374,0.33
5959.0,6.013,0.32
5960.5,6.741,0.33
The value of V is 6.187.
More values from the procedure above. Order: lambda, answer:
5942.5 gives 6.587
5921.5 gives 6.206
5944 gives 6.683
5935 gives 5.893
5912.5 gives 6.581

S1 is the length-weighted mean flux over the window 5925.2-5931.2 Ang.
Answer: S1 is 6.56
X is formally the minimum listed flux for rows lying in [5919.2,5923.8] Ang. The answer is 6.018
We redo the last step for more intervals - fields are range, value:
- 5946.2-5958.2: 5.838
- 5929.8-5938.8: 5.893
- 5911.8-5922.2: 5.795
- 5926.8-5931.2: 6.48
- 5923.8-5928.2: 6.134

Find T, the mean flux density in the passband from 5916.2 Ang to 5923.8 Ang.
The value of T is 6.44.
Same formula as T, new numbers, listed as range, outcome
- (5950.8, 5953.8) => 6.52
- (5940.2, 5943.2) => 6.48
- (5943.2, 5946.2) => 6.66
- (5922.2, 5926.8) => 6.17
